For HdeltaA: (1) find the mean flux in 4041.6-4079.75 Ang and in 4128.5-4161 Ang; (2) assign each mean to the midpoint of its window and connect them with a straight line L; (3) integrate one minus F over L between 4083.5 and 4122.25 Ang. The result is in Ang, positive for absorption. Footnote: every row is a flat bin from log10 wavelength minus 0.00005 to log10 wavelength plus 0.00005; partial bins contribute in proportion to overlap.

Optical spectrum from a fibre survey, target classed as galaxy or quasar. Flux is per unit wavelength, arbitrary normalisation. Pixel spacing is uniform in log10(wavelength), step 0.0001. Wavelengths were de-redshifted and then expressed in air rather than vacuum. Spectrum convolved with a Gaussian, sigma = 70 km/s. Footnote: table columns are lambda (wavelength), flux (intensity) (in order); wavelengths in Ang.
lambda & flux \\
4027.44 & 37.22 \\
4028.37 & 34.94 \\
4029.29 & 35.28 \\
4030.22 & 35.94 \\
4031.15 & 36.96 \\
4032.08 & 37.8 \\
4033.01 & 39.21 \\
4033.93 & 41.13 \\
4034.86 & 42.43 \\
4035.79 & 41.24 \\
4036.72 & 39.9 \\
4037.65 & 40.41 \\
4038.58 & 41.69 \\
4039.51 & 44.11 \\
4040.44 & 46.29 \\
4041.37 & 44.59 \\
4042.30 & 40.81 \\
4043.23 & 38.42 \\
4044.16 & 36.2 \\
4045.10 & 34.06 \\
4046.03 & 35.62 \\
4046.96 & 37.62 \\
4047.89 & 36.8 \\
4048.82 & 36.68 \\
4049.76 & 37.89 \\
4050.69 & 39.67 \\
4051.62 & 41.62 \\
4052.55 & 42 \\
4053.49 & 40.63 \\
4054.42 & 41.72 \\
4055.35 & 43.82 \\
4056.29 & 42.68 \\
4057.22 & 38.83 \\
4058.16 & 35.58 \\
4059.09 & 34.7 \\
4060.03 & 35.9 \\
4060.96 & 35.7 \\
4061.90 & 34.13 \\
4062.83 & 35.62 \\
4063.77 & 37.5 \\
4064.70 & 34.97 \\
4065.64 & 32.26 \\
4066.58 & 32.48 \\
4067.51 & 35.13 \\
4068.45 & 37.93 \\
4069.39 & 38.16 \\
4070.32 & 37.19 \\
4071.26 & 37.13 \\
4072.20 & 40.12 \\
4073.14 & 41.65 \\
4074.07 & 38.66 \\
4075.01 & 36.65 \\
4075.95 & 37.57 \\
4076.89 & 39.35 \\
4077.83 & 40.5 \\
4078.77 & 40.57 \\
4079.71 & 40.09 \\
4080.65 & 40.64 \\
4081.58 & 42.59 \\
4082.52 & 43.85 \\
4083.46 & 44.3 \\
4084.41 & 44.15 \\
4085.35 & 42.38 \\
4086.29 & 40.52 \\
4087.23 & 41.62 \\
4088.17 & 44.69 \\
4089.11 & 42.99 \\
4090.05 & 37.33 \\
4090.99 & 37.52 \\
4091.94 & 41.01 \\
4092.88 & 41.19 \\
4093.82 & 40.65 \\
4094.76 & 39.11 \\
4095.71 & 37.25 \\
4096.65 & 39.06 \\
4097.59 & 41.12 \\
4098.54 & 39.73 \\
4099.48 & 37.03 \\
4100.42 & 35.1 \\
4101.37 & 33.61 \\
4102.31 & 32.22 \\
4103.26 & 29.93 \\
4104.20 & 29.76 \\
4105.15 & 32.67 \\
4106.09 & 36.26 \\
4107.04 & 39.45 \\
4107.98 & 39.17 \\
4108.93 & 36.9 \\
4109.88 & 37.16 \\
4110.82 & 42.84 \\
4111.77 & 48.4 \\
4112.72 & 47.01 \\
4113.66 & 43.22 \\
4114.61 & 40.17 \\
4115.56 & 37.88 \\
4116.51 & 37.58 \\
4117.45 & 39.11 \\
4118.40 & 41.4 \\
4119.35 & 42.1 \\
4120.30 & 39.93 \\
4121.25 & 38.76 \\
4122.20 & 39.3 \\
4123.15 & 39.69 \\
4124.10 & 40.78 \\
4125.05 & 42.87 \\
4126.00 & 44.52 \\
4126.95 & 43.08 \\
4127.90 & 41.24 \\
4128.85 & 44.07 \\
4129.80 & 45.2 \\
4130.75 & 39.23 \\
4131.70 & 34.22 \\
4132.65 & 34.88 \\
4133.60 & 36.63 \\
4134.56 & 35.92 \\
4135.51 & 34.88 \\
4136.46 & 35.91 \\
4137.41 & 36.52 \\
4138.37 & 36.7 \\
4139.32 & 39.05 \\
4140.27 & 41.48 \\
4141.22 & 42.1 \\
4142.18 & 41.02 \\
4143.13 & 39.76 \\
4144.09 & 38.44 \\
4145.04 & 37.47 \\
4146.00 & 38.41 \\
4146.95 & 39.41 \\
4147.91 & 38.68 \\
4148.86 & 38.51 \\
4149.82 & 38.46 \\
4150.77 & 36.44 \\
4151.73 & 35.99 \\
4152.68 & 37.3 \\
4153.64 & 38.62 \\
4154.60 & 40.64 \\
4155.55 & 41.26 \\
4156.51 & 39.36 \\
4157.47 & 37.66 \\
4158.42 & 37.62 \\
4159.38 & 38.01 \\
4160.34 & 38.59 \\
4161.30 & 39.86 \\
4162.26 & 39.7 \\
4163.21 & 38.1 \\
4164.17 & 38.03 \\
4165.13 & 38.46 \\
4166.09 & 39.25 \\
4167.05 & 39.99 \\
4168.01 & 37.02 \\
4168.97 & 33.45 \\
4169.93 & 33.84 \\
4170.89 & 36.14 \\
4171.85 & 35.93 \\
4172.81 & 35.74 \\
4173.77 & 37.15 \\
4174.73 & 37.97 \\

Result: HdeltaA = -1.1 Ang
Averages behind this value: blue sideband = 37.9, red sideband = 38.5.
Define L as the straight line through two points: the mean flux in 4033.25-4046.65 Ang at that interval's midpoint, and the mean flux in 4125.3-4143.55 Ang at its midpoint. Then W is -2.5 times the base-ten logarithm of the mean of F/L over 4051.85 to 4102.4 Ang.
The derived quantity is 0.030 mag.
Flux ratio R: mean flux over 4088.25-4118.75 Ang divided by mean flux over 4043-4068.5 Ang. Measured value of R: 1.0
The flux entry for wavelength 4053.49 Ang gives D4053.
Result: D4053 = 40.63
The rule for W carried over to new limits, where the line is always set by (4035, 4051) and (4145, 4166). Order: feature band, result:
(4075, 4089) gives -0.062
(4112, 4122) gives -0.054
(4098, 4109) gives 0.114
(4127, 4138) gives 0.014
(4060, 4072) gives 0.103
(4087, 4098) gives -0.032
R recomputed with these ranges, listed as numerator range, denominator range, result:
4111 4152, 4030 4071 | 1.03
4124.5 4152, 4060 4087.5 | 1.01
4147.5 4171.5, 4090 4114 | 0.99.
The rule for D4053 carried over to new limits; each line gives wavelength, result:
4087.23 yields 41.62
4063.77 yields 37.5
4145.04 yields 37.47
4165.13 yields 38.46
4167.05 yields 39.99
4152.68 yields 37.3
